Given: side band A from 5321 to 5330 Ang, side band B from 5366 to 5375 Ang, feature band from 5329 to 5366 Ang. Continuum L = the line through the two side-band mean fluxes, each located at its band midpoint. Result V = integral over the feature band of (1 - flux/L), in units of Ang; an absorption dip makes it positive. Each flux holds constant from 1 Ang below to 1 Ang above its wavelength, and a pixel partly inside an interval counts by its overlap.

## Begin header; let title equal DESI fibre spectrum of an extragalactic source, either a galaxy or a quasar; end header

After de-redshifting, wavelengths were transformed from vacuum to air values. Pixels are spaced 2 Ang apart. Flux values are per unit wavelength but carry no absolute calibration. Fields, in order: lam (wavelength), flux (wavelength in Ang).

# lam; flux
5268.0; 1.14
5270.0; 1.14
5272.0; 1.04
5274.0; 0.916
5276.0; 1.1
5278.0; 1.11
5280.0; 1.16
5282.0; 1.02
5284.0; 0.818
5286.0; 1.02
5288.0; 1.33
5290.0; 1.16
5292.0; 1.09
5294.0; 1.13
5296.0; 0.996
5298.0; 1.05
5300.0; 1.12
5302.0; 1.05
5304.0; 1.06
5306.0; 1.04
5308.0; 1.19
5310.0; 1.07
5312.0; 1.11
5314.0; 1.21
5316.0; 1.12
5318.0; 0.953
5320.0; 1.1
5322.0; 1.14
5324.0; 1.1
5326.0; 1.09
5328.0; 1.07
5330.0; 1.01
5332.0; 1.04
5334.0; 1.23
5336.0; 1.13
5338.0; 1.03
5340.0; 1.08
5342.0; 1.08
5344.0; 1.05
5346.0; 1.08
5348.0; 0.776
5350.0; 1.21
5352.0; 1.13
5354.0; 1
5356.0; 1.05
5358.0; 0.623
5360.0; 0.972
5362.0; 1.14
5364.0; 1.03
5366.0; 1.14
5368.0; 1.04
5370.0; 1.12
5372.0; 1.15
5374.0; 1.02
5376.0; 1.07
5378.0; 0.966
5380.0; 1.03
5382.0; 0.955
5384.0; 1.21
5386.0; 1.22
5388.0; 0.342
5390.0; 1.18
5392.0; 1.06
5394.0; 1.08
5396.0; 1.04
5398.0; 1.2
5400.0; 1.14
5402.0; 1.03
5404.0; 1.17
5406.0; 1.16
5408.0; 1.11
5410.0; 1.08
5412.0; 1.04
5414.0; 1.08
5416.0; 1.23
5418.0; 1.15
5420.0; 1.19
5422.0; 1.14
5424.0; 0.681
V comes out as 1.70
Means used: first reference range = 1.09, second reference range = 1.09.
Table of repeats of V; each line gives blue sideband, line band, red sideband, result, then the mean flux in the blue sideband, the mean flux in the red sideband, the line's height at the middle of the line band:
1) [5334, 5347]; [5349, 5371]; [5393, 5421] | 1.12 Ang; 1.09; 1.12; 1.1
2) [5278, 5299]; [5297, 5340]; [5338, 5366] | -1.59 Ang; 1.08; 1.02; 1.05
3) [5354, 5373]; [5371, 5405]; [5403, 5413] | 0.74 Ang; 1.03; 1.11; 1.07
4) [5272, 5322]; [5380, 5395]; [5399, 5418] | 1.38 Ang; 1.08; 1.12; 1.11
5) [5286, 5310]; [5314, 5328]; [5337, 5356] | -0.18 Ang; 1.11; 1.05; 1.08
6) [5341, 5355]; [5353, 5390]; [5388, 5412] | 1.81 Ang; 1.05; 1.08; 1.06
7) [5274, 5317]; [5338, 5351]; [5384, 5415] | 0.41 Ang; 1.09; 1.07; 1.08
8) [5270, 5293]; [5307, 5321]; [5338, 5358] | -0.75 Ang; 1.07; 1.03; 1.05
